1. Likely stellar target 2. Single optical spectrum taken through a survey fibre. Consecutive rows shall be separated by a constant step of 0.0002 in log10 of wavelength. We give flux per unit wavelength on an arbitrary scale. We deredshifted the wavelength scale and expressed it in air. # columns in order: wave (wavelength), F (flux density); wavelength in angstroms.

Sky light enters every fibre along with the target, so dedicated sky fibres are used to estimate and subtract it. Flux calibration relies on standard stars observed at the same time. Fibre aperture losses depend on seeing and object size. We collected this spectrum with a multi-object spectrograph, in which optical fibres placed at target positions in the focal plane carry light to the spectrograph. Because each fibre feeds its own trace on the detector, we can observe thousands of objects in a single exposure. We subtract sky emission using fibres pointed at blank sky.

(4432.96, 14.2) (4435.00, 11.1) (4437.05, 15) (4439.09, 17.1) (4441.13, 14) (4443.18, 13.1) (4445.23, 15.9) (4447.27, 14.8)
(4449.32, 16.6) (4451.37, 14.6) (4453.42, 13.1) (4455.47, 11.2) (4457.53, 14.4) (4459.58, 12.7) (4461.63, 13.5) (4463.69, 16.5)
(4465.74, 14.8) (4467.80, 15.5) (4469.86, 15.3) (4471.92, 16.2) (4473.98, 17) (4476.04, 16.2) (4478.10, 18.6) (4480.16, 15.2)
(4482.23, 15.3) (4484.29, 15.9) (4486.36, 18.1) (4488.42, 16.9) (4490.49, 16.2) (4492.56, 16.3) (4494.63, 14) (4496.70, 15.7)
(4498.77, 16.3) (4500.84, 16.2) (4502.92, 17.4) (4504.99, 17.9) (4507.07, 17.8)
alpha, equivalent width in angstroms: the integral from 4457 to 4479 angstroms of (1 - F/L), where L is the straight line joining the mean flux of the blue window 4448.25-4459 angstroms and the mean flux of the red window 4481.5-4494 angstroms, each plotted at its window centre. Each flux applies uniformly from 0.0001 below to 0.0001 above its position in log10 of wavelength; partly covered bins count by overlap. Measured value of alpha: -0.79 angstroms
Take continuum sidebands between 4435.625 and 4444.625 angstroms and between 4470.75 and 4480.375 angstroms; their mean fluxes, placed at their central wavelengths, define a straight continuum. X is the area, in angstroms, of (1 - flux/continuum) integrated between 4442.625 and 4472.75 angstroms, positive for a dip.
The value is 2.2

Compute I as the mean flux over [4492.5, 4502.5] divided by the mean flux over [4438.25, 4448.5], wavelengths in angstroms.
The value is 1.05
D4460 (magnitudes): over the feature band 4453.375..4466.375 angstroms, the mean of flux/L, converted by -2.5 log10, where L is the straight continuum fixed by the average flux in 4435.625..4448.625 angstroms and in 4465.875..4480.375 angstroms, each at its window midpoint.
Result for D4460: 0.14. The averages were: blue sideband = 14.9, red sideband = 16.3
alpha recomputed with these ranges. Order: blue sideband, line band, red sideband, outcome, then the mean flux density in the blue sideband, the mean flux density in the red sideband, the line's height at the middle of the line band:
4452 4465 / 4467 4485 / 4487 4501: -1.7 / 13.6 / 16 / 14.8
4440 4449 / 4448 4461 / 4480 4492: 1.1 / 14.7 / 16.3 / 15.1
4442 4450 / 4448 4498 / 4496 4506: 1.4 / 15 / 16.7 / 15.9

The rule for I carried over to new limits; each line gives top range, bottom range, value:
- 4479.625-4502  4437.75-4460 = 1.12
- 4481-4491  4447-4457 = 1.18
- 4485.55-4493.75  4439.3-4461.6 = 1.19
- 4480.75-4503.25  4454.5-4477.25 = 1.08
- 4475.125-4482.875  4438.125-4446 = 1.09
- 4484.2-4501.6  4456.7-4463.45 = 1.17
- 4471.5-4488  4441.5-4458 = 1.17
